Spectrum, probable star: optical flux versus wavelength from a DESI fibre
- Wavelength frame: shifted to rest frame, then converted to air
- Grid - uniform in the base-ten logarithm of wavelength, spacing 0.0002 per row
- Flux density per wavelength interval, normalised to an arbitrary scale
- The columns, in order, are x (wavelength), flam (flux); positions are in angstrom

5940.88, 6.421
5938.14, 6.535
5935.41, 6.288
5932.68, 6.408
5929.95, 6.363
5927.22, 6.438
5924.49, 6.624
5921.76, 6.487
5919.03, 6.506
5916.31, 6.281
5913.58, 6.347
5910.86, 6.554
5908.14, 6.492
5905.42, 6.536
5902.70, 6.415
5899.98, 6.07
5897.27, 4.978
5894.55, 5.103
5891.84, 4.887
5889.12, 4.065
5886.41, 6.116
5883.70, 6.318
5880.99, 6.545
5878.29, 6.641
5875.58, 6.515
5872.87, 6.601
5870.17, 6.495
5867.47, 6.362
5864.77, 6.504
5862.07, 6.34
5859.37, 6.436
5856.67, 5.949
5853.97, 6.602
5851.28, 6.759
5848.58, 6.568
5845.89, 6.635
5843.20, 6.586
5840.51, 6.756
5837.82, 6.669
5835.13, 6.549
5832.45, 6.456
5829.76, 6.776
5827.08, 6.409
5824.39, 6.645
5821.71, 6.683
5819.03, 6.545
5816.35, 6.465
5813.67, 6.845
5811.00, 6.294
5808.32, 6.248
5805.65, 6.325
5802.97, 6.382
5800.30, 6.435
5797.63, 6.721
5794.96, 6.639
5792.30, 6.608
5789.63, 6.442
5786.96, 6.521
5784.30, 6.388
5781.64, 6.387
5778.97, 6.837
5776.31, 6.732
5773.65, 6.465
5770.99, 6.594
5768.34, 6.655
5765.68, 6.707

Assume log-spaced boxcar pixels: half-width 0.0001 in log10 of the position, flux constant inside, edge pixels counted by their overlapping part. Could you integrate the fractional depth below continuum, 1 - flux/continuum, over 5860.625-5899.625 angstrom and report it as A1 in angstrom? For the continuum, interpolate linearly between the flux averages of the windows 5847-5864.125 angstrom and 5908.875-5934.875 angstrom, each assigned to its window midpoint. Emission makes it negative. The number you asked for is 2.90 angstrom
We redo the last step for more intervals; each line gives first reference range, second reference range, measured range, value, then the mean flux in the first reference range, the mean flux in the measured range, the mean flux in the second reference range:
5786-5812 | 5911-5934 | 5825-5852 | -0.7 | 6.46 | 6.61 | 6.44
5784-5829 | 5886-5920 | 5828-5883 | -3.1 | 6.51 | 6.53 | 5.86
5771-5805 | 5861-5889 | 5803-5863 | -0.8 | 6.54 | 6.52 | 6.34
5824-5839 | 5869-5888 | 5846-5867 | 0.1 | 6.58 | 6.46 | 6.43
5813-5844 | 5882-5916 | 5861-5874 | -0.6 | 6.61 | 6.46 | 5.84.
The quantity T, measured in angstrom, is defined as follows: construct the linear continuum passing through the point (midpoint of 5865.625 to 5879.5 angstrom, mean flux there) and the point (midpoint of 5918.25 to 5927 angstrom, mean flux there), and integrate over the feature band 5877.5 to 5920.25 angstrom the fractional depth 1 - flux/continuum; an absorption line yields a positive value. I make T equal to 3.5 angstrom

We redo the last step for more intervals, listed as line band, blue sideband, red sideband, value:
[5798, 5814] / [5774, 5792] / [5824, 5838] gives 0.4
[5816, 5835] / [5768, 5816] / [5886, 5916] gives -0.8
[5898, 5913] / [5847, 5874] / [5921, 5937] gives 0.2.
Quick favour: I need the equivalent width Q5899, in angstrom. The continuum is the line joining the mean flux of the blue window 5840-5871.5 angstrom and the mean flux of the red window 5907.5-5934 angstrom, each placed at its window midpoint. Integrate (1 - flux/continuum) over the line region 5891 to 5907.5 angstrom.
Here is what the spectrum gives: 1.9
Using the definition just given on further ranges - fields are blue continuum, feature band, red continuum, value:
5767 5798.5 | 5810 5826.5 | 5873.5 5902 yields -0.7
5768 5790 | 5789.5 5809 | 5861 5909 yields -0.1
